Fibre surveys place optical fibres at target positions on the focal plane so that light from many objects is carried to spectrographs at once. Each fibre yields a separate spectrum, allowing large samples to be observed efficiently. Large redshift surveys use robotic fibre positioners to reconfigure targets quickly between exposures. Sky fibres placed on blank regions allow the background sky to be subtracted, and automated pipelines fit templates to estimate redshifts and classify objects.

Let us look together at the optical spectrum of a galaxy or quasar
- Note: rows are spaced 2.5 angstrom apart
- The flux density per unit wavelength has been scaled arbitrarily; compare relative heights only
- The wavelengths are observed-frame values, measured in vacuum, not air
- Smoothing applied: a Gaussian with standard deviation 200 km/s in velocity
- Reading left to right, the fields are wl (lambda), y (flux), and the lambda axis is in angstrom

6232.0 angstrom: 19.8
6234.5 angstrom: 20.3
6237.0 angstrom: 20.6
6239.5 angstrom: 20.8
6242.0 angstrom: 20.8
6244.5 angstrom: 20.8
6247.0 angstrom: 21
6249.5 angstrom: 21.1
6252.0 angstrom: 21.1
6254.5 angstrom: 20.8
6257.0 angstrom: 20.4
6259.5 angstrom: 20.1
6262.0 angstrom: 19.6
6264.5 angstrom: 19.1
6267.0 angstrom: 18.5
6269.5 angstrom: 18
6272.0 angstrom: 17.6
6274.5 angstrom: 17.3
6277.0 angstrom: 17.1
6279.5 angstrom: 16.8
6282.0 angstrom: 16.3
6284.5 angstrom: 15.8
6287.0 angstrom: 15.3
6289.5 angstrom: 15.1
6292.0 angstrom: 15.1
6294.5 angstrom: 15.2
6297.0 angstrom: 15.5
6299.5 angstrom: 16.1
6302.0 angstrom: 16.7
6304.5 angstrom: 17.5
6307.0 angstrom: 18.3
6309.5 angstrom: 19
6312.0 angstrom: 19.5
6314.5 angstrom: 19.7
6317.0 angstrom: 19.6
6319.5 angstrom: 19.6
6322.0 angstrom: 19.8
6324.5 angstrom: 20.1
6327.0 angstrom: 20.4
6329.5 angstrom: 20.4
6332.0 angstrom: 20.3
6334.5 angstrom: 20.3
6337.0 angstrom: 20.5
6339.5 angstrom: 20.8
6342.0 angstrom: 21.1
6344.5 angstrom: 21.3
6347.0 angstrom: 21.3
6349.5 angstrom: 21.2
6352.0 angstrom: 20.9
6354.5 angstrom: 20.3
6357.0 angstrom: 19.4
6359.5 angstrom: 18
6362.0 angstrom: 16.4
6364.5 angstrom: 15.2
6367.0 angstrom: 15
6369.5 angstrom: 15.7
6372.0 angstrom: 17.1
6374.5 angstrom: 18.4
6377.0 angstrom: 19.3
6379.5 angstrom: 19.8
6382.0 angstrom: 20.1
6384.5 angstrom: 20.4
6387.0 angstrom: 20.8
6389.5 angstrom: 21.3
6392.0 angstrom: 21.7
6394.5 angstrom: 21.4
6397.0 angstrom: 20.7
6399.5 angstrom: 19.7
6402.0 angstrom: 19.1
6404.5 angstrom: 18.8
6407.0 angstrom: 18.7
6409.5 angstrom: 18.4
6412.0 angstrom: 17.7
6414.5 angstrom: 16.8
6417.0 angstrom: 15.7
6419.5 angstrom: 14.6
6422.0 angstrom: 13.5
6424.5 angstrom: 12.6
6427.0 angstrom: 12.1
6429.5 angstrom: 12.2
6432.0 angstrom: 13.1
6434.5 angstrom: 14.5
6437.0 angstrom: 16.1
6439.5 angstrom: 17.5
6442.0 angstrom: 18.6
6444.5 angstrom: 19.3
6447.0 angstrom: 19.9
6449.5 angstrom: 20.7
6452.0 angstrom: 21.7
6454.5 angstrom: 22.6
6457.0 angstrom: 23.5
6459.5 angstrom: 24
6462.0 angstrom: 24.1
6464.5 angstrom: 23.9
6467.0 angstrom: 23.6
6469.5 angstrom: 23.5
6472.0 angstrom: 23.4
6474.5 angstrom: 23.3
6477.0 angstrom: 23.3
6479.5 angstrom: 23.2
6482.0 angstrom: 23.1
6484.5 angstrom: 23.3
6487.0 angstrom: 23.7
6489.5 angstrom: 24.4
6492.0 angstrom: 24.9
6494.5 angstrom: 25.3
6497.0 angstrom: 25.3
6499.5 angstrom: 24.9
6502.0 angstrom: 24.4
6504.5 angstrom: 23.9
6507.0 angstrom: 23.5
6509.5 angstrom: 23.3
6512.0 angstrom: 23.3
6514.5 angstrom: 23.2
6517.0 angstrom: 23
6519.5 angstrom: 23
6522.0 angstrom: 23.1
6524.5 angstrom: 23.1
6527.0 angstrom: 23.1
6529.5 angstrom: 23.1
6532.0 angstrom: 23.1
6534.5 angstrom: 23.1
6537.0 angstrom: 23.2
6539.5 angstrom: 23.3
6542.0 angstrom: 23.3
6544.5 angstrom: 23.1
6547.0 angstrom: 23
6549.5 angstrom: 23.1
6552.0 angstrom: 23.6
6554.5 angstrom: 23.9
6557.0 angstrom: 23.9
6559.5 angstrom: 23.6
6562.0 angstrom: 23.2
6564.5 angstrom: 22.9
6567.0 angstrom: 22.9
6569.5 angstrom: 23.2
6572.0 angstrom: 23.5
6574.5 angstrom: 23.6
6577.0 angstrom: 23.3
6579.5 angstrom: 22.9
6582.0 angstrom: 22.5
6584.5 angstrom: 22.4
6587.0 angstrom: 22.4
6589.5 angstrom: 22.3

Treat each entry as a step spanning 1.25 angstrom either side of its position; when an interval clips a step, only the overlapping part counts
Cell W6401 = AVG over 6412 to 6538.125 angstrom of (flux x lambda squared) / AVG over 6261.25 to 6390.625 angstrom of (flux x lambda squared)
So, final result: 1.2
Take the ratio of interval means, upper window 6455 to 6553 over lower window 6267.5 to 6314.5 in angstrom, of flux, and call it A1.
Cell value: 1.40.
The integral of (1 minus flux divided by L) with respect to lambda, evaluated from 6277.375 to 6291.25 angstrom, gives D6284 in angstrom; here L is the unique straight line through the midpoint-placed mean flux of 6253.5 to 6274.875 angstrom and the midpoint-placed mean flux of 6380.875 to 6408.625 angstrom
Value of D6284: 2.42 angstrom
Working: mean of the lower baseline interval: 19.1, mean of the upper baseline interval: 20.2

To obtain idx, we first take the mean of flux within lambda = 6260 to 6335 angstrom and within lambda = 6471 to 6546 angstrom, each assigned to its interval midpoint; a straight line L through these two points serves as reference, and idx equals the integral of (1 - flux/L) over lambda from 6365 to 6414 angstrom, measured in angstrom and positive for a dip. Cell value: 3.26 angstrom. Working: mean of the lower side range 18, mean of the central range 19.1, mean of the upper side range 23.6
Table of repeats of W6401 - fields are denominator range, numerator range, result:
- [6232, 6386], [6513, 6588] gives 1.32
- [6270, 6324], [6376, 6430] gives 1.08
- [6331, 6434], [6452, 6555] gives 1.34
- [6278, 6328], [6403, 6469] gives 1.09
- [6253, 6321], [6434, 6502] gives 1.33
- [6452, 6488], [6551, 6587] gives 1.02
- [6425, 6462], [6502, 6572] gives 1.30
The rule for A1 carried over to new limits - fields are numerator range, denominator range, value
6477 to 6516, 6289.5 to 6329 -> 1.32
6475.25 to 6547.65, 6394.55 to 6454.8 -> 1.36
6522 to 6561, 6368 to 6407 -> 1.19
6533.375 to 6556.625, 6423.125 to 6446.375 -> 1.53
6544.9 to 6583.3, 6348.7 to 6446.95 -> 1.31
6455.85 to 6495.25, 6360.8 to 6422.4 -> 1.30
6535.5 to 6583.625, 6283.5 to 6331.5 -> 1.30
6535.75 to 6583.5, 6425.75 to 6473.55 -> 1.18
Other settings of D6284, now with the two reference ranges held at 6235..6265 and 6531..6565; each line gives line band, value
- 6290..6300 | 2.65 angstrom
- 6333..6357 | 0.73 angstrom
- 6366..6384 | 3.03 angstrom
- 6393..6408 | 1.48 angstrom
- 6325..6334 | 0.40 angstrom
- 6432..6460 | 3.68 angstrom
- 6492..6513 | -1.28 angstrom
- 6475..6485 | -0.24 angstrom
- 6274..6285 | 2.19 angstrom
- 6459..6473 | -0.74 angstrom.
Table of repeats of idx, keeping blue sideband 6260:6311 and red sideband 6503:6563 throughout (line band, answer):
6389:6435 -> 7.4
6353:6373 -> 1.9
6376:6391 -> -0.6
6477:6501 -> -2.2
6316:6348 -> -3.9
